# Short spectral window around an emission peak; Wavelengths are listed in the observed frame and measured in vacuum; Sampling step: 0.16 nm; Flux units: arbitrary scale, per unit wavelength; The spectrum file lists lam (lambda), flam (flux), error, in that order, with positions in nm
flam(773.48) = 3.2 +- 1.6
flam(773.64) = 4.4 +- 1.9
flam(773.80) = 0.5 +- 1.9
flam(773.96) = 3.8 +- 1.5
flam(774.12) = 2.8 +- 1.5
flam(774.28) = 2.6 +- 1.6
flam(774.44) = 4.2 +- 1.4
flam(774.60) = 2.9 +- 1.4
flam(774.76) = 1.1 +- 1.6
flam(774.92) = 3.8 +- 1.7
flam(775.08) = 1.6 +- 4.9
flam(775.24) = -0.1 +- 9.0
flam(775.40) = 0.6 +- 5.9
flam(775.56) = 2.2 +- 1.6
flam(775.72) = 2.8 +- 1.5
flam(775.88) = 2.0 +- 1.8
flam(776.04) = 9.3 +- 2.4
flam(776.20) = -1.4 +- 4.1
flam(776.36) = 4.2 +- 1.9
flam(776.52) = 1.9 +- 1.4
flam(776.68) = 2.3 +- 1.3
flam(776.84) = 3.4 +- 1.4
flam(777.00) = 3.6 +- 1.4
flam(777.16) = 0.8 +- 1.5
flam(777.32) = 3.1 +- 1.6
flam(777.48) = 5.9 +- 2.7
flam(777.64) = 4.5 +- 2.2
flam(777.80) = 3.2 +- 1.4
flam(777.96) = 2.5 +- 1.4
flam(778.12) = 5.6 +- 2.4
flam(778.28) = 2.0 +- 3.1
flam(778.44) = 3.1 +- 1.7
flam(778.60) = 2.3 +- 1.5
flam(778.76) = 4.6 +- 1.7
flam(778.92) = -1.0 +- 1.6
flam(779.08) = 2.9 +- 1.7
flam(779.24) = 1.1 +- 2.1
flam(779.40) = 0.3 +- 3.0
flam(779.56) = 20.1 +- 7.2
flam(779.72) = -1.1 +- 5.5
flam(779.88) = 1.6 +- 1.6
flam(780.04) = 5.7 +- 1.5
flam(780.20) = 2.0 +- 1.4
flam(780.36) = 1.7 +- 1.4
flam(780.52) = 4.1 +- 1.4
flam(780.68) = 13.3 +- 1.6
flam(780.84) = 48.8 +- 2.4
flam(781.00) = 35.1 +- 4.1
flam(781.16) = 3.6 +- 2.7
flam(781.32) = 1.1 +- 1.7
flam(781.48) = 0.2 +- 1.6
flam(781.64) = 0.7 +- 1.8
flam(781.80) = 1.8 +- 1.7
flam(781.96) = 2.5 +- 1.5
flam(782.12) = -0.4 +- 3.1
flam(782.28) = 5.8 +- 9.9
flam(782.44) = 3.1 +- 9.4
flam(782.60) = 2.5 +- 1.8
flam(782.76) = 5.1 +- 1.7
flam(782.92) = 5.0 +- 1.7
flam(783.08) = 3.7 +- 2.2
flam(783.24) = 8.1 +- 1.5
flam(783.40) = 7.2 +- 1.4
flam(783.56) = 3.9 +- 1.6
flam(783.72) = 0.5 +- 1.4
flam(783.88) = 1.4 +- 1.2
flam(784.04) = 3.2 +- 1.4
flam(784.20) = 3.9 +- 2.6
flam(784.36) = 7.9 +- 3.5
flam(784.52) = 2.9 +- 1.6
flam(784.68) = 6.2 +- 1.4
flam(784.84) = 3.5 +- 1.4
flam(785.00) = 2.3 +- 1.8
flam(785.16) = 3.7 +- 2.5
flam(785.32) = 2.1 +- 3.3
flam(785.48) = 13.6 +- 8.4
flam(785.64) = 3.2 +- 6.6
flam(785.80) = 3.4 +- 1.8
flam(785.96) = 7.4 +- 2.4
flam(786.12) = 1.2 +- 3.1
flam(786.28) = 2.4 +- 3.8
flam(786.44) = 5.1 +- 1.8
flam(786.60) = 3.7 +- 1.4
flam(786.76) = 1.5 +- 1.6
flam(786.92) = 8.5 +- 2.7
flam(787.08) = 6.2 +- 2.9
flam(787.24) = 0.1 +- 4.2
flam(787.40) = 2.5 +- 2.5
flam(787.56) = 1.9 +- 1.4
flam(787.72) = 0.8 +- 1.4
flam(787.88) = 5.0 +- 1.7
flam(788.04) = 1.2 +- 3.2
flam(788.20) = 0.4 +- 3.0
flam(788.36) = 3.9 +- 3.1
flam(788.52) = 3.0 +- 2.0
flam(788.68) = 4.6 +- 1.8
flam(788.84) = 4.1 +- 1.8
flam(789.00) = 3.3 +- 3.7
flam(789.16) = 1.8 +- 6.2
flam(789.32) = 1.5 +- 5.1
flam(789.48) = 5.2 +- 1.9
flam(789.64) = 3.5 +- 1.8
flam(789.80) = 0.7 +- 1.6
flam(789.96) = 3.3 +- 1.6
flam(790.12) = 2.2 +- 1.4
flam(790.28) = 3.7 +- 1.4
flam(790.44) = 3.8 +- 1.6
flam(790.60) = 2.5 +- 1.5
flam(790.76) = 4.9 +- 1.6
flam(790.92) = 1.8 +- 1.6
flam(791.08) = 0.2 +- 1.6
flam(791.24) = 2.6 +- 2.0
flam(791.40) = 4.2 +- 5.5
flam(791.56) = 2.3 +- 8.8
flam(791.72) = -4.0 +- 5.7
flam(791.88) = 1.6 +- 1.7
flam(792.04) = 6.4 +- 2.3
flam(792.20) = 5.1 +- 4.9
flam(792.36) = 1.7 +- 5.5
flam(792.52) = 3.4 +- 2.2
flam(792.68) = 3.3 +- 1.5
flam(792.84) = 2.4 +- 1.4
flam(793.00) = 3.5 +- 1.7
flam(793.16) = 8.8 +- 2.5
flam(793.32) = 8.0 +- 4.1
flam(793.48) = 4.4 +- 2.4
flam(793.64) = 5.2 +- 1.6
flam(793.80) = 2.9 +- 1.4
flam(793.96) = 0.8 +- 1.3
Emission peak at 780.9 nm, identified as H-alpha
